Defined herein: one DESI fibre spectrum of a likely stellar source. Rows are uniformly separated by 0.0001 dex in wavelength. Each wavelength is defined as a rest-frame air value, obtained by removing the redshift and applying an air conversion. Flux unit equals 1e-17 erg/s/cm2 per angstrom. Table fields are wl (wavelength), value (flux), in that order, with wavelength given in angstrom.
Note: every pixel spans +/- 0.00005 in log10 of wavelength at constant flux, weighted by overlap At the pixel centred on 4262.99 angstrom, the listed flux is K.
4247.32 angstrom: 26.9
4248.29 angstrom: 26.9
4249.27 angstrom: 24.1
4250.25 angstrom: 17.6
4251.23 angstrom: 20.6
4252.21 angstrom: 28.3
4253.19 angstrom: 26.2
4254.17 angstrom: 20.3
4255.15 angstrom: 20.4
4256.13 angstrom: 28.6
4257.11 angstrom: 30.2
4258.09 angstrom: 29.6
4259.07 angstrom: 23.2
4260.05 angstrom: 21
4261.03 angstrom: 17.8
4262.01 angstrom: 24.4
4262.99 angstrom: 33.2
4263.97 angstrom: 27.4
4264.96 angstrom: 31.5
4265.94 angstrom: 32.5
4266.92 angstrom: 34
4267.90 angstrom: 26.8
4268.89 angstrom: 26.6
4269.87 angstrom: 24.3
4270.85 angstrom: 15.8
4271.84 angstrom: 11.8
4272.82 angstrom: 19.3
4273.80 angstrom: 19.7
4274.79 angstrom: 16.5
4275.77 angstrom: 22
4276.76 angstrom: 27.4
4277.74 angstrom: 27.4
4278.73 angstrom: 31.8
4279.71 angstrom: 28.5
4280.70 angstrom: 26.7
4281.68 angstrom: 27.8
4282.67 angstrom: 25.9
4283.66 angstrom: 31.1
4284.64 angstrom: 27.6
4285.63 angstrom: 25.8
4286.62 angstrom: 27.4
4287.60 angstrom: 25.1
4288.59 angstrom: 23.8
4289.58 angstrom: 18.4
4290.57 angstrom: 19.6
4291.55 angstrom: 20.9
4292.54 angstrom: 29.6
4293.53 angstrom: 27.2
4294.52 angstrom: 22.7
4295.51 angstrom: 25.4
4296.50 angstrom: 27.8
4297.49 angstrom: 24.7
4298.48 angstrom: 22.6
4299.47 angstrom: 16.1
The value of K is 33.2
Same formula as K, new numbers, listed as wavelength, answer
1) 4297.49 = 24.7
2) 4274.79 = 16.5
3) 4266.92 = 34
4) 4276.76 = 27.4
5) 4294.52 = 22.7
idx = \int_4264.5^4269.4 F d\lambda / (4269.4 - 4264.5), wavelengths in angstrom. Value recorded 30.3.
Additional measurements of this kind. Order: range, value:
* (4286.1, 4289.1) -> 25.4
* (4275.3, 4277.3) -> 24.8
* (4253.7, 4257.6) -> 24.9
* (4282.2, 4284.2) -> 28.5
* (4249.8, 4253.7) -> 23.2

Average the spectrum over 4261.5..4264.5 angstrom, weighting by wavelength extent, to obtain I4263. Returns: 28.3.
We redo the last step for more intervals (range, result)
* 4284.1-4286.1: 26.9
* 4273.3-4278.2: 22.6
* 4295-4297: 26.5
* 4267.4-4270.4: 25.8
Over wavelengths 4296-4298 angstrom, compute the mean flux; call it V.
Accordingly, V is 26.2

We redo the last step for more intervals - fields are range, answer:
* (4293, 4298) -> 25.6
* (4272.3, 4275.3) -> 18.5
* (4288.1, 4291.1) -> 20.6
